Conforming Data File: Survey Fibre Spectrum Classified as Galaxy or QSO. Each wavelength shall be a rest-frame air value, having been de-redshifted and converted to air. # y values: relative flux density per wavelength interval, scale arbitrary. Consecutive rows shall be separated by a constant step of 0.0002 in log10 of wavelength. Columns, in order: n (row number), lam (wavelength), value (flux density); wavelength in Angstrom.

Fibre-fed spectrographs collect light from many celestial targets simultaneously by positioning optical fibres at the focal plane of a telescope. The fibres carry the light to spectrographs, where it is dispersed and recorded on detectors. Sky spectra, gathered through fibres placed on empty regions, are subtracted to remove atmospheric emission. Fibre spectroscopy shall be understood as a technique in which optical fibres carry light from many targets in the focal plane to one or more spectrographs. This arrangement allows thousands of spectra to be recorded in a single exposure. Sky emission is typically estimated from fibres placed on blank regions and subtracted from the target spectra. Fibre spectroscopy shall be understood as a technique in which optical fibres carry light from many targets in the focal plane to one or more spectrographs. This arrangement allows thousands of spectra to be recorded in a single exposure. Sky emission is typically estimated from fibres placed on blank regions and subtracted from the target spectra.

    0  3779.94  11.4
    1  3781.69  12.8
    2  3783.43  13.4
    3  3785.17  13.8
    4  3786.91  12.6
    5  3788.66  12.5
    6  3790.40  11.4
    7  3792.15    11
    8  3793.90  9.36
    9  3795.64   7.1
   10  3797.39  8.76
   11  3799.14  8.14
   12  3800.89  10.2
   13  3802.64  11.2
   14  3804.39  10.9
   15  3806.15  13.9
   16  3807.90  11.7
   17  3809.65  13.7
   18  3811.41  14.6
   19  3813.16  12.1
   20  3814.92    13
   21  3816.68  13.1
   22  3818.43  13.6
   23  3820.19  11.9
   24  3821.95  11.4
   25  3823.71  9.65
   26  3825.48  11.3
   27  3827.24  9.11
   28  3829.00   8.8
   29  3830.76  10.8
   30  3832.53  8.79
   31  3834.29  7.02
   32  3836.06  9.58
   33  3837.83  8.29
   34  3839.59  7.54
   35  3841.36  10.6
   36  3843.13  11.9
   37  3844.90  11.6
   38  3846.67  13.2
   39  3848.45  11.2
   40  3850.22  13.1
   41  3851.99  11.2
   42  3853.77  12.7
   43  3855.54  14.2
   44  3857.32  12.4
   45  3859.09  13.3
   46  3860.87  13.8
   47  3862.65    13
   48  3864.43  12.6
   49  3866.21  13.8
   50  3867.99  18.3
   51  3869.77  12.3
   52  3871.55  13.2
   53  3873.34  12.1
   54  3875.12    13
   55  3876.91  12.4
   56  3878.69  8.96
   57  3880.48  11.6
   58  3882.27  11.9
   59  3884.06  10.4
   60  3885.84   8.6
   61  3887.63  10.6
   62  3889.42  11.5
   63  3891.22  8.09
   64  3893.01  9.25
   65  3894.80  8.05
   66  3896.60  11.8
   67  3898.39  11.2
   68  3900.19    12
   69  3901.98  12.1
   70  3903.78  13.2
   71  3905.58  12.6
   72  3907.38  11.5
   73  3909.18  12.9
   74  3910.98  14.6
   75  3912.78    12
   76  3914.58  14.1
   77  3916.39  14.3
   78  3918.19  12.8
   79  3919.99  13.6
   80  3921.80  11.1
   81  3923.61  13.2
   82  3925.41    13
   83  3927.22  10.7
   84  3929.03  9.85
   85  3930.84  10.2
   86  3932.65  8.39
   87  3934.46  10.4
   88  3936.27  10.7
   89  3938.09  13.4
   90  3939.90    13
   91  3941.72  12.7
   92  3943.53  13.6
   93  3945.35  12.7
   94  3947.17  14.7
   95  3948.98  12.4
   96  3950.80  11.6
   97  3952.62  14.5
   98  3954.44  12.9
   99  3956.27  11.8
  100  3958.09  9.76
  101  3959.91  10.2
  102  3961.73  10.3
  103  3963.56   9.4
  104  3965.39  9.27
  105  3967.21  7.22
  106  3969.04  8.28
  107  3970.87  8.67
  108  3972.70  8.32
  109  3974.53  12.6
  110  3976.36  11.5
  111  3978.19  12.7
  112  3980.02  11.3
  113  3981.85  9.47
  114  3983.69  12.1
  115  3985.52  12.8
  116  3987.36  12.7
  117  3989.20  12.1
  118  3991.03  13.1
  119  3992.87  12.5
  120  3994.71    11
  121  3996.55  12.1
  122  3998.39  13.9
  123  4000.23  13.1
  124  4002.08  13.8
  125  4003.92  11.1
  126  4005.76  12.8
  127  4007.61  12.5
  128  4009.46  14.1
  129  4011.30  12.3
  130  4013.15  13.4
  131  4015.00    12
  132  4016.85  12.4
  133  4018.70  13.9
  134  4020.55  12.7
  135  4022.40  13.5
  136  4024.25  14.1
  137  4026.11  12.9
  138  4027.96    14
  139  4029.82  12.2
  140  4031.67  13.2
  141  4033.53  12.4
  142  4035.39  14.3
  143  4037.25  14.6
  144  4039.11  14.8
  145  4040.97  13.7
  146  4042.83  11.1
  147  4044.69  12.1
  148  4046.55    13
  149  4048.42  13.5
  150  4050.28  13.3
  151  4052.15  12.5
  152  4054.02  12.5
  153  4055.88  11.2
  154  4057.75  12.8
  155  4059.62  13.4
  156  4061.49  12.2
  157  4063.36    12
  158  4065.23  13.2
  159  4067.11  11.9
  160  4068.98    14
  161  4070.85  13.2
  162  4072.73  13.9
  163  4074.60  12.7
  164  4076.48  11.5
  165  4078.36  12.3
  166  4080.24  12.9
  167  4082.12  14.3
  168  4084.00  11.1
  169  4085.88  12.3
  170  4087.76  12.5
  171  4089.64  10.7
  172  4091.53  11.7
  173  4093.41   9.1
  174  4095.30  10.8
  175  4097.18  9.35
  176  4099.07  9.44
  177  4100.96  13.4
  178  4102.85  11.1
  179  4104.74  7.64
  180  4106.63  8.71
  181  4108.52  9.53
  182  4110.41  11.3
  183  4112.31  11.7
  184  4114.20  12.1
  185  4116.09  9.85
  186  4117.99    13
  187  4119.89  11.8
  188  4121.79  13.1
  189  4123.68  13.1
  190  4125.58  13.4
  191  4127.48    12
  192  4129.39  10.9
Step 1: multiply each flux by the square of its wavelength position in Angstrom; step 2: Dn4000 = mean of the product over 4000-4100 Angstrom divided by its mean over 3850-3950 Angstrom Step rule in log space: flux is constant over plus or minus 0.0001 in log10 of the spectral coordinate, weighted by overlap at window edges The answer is 1.1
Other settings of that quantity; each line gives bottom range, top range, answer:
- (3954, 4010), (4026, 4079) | 1.18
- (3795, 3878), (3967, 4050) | 1.16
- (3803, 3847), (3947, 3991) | 1.08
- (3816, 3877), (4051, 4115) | 1.13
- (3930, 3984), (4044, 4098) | 1.17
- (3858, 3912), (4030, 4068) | 1.17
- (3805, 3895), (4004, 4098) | 1.21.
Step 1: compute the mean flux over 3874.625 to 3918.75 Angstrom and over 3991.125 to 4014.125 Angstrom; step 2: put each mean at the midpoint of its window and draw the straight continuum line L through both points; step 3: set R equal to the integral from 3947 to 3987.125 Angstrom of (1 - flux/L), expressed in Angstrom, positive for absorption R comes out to 4.5 Angstrom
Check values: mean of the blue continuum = 11.6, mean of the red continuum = 12.7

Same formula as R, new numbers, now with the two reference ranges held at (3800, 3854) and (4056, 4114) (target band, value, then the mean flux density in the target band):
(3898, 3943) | -3.14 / 12.2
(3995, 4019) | -2.63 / 12.8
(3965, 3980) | 2.02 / 9.93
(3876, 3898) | 1.99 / 10.3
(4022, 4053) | -4.42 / 13.2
